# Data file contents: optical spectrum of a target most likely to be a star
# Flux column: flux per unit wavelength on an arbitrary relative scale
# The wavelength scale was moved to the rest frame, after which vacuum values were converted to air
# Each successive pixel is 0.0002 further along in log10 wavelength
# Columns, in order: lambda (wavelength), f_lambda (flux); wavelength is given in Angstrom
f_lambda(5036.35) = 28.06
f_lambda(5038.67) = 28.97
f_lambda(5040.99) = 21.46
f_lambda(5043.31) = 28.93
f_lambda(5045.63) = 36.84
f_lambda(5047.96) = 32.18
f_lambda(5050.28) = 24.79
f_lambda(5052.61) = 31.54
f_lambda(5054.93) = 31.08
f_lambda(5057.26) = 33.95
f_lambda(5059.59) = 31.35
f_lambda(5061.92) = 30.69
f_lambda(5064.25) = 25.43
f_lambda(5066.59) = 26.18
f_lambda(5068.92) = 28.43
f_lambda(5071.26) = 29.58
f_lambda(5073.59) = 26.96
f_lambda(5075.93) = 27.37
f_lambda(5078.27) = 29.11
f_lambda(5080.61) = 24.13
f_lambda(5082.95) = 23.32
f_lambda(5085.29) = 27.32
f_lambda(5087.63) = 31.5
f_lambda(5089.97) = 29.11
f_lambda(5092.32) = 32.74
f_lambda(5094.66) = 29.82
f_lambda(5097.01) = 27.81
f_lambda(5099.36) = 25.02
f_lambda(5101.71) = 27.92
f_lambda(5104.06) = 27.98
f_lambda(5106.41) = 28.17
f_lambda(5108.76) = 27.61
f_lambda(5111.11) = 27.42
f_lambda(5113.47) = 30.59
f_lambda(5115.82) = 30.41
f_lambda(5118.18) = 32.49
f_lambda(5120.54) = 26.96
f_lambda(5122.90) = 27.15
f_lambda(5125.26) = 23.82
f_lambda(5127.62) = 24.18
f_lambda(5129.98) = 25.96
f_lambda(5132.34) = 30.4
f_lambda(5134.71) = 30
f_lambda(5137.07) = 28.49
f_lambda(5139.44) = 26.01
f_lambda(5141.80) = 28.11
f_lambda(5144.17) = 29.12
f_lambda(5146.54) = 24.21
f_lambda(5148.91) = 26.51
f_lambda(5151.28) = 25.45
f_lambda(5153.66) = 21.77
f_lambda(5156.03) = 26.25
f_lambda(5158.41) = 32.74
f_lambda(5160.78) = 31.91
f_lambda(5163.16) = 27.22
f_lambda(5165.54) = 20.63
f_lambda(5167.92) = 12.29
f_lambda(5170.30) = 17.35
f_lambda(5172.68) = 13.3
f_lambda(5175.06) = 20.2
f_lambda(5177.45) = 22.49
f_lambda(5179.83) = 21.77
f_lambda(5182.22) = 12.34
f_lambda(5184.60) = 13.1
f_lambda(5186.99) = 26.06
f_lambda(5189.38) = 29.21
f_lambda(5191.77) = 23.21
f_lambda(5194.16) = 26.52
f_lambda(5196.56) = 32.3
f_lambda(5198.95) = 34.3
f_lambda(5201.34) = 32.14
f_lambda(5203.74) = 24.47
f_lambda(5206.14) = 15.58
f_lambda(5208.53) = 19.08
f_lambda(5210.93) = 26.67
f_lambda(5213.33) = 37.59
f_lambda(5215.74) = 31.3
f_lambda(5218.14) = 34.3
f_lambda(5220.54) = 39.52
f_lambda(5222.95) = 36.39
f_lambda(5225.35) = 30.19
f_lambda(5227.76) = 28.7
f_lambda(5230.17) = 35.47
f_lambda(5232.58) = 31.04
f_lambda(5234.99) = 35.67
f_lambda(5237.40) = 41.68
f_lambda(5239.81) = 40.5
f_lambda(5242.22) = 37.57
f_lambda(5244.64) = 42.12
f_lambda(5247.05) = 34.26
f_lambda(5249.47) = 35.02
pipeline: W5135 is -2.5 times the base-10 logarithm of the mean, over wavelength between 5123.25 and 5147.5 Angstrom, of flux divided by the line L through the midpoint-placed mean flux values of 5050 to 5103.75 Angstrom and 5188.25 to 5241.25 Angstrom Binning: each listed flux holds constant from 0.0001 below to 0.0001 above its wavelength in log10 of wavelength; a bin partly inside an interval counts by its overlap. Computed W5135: 0.10 mag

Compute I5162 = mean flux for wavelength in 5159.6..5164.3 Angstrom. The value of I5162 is 29.6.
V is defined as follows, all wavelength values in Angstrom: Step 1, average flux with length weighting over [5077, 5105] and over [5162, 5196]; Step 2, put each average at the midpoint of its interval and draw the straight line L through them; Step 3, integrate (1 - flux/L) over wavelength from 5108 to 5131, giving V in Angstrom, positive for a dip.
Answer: -1.8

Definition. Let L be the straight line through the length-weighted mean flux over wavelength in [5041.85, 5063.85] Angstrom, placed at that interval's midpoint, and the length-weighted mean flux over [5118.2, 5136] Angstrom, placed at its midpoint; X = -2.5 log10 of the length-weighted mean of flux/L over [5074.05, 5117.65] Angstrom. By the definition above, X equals 0.02 mag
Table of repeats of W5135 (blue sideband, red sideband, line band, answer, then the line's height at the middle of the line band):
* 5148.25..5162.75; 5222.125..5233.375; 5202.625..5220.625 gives 0.123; 31.2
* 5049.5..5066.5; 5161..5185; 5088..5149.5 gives -0.176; 23.9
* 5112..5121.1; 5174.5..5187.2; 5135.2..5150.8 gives -0.068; 25.5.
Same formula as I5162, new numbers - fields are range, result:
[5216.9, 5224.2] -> 36.7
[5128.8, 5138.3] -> 28.7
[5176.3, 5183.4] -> 18.9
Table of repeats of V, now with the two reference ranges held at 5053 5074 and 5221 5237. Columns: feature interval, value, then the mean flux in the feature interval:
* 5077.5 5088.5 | 1.1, 26.9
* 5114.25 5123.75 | 0.5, 29.4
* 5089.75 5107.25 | 1.0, 28.5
